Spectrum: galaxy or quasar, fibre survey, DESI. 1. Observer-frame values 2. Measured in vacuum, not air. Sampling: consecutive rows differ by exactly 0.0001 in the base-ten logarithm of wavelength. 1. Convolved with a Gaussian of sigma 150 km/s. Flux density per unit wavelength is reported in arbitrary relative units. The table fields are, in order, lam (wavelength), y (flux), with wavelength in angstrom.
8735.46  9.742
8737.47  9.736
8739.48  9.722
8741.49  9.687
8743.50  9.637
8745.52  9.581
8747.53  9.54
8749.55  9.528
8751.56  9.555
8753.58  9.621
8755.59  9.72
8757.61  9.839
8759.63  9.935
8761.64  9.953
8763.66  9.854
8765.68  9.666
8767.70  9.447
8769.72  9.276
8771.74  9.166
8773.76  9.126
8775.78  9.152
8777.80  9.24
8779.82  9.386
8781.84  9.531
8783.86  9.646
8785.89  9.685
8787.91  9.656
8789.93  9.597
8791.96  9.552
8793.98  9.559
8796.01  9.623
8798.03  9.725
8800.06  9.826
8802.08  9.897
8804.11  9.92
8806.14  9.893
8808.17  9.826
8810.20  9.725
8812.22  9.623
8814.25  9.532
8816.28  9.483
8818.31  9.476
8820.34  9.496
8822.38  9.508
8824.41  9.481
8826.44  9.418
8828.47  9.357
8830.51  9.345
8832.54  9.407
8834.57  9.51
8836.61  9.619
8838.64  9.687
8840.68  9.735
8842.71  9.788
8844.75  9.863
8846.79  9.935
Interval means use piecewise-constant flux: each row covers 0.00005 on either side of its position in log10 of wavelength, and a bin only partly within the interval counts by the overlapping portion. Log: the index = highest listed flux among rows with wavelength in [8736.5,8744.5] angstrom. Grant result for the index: 9.736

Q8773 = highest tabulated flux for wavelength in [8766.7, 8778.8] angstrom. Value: 9.447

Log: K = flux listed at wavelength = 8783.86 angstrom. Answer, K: 9.646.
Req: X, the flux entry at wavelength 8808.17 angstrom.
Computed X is 9.826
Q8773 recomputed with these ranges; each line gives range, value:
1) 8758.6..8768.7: 9.953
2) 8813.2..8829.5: 9.532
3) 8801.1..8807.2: 9.92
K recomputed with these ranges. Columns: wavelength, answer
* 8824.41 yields 9.481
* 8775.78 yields 9.152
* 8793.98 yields 9.559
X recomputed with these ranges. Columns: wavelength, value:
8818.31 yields 9.476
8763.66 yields 9.854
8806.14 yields 9.893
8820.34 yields 9.496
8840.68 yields 9.735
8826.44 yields 9.418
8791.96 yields 9.552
